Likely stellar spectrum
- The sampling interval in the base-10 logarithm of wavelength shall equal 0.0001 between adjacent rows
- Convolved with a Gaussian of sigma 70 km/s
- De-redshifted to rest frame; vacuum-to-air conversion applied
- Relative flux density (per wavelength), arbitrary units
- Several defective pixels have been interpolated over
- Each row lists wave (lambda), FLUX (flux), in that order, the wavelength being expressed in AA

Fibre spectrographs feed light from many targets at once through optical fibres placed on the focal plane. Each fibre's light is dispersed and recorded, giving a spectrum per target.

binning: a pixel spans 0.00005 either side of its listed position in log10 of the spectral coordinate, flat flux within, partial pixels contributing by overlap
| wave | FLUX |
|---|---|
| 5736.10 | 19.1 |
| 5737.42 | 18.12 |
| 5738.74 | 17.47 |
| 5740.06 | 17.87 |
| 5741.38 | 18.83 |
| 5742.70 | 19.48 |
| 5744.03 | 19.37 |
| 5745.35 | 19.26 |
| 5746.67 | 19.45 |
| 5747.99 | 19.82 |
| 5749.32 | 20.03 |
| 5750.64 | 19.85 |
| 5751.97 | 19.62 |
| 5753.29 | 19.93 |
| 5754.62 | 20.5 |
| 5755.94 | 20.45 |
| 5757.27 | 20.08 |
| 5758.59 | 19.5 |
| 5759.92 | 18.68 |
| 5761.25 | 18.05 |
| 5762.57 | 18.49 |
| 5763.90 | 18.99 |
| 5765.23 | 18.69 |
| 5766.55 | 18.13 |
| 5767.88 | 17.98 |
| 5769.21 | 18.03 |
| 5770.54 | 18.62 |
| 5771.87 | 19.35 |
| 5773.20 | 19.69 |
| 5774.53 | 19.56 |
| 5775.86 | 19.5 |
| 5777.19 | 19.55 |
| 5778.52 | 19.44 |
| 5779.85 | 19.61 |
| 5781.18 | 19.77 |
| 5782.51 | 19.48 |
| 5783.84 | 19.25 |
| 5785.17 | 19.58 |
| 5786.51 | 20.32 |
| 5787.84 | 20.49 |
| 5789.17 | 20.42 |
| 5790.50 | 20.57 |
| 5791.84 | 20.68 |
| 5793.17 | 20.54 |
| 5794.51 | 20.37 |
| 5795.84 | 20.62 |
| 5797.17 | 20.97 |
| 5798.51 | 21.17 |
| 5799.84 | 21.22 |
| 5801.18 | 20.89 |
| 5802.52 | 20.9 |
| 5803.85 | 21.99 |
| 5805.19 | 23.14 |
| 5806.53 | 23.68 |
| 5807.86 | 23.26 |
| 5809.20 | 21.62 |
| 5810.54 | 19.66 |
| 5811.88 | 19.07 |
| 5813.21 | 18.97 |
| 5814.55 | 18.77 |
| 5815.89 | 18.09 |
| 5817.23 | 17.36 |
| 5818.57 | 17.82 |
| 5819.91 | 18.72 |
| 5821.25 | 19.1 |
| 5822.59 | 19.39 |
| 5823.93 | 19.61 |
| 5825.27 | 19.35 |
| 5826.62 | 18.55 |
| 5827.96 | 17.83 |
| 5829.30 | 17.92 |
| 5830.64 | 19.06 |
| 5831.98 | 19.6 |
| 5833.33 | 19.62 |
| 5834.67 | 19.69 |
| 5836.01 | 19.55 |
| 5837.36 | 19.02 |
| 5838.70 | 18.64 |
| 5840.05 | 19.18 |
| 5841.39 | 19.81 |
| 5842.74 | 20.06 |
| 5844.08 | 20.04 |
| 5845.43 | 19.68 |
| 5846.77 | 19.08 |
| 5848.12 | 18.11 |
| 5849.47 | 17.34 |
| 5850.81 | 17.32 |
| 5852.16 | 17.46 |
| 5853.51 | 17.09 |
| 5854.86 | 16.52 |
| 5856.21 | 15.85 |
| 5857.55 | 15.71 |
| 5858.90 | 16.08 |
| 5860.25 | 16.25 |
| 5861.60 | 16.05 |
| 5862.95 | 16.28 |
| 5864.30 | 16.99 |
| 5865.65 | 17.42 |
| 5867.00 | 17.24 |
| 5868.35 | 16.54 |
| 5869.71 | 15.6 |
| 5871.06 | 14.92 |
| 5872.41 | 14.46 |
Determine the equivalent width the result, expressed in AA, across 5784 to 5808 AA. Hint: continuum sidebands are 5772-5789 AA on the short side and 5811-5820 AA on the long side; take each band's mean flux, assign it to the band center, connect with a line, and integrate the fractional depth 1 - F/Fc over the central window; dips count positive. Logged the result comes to -2.5 AA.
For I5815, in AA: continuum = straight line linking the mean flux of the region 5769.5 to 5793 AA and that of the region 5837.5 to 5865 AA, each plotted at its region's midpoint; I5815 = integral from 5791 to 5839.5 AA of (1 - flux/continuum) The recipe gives -2.93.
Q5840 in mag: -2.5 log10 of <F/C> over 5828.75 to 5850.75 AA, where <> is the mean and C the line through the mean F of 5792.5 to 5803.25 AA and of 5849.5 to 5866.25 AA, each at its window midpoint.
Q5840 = -0.07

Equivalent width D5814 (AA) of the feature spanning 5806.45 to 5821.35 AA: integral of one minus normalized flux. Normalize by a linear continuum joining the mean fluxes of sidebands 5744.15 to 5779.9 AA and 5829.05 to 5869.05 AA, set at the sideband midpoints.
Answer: -0.8 AA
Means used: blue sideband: 19.3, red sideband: 18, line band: 19.5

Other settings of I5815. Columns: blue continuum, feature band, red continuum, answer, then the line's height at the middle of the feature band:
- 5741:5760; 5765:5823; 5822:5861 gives -2.61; 19.1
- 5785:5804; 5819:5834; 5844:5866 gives -0.10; 18.8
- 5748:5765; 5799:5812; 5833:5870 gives -2.11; 18.6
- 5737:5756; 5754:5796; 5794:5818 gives 0.93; 20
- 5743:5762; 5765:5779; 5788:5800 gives 0.81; 20.1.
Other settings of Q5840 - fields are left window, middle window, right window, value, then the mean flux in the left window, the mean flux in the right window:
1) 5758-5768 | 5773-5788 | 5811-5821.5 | -0.063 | 18.6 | 18.5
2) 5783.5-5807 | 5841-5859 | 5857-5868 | -0.033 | 20.9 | 16.5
